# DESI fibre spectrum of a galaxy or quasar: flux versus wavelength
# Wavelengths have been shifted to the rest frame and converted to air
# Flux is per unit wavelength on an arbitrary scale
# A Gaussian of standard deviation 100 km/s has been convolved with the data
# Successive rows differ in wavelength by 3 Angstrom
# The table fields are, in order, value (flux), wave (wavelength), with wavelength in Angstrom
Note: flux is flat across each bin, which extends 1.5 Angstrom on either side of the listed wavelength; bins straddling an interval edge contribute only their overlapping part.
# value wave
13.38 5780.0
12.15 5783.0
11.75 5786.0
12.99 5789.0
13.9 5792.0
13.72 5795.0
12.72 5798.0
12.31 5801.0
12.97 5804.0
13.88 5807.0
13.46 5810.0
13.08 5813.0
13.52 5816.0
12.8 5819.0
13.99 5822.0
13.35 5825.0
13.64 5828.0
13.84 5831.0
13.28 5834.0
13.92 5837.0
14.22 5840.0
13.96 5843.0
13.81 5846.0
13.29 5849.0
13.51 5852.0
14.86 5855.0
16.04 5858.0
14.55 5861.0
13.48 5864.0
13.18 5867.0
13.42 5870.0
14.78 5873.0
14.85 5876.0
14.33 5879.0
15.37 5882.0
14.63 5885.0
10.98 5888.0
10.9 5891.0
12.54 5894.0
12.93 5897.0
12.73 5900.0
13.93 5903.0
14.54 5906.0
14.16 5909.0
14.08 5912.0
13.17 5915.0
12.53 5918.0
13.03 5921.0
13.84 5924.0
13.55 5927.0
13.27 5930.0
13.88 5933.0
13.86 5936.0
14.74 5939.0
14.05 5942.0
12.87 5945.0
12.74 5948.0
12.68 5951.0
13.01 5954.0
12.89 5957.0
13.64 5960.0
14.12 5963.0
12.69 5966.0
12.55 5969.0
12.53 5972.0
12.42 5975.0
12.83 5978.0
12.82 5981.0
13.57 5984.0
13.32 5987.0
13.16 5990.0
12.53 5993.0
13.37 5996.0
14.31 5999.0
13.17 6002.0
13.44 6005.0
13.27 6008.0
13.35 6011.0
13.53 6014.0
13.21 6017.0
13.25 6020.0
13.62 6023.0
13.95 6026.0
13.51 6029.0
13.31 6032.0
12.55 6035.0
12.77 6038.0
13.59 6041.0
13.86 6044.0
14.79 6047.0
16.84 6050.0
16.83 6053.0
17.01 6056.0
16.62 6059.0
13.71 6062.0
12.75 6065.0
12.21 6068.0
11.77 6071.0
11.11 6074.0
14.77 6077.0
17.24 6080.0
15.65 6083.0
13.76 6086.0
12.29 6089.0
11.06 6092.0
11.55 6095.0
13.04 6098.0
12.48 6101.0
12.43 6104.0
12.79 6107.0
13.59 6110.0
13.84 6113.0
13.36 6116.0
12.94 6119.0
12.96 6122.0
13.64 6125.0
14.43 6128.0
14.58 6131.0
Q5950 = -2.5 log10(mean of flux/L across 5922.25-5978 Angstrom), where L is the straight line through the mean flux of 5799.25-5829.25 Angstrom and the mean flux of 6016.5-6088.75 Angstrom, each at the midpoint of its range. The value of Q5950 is 0.037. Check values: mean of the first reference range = 13.3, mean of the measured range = 13.3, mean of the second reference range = 14.1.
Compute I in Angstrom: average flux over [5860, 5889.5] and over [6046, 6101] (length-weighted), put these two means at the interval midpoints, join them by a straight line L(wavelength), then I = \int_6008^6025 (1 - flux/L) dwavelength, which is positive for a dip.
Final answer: 0.7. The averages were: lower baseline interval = 13.9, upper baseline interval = 14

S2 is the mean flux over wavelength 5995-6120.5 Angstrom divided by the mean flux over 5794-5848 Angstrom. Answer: 1.0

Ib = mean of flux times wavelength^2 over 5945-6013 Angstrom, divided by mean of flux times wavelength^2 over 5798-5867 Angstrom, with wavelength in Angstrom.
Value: 1.01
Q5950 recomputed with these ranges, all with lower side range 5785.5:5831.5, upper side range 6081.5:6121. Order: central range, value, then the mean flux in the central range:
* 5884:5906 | 0.04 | 12.7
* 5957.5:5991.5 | 0.00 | 13.1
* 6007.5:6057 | -0.08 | 14.1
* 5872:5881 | -0.12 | 14.7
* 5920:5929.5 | -0.03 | 13.5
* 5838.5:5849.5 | -0.05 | 13.9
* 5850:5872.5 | -0.07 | 14.2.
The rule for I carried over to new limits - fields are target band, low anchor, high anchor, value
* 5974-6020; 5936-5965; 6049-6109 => 1.1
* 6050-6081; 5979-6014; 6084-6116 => -3.7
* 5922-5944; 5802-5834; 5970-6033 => -0.9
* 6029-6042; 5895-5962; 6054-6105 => 0.4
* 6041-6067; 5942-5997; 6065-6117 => -4.1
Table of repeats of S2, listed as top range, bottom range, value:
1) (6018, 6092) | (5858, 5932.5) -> 1.03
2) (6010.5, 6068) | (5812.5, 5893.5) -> 1.03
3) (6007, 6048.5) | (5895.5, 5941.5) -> 0.99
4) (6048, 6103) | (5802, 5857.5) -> 1.02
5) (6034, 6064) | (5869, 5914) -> 1.09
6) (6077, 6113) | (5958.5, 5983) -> 1.03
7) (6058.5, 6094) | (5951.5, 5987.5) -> 1.03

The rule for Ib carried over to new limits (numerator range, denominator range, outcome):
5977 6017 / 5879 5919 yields 1.03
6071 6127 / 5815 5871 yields 1.04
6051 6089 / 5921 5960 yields 1.12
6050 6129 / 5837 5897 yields 1.07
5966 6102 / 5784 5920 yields 1.06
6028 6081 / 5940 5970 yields 1.11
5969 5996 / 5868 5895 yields 0.99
